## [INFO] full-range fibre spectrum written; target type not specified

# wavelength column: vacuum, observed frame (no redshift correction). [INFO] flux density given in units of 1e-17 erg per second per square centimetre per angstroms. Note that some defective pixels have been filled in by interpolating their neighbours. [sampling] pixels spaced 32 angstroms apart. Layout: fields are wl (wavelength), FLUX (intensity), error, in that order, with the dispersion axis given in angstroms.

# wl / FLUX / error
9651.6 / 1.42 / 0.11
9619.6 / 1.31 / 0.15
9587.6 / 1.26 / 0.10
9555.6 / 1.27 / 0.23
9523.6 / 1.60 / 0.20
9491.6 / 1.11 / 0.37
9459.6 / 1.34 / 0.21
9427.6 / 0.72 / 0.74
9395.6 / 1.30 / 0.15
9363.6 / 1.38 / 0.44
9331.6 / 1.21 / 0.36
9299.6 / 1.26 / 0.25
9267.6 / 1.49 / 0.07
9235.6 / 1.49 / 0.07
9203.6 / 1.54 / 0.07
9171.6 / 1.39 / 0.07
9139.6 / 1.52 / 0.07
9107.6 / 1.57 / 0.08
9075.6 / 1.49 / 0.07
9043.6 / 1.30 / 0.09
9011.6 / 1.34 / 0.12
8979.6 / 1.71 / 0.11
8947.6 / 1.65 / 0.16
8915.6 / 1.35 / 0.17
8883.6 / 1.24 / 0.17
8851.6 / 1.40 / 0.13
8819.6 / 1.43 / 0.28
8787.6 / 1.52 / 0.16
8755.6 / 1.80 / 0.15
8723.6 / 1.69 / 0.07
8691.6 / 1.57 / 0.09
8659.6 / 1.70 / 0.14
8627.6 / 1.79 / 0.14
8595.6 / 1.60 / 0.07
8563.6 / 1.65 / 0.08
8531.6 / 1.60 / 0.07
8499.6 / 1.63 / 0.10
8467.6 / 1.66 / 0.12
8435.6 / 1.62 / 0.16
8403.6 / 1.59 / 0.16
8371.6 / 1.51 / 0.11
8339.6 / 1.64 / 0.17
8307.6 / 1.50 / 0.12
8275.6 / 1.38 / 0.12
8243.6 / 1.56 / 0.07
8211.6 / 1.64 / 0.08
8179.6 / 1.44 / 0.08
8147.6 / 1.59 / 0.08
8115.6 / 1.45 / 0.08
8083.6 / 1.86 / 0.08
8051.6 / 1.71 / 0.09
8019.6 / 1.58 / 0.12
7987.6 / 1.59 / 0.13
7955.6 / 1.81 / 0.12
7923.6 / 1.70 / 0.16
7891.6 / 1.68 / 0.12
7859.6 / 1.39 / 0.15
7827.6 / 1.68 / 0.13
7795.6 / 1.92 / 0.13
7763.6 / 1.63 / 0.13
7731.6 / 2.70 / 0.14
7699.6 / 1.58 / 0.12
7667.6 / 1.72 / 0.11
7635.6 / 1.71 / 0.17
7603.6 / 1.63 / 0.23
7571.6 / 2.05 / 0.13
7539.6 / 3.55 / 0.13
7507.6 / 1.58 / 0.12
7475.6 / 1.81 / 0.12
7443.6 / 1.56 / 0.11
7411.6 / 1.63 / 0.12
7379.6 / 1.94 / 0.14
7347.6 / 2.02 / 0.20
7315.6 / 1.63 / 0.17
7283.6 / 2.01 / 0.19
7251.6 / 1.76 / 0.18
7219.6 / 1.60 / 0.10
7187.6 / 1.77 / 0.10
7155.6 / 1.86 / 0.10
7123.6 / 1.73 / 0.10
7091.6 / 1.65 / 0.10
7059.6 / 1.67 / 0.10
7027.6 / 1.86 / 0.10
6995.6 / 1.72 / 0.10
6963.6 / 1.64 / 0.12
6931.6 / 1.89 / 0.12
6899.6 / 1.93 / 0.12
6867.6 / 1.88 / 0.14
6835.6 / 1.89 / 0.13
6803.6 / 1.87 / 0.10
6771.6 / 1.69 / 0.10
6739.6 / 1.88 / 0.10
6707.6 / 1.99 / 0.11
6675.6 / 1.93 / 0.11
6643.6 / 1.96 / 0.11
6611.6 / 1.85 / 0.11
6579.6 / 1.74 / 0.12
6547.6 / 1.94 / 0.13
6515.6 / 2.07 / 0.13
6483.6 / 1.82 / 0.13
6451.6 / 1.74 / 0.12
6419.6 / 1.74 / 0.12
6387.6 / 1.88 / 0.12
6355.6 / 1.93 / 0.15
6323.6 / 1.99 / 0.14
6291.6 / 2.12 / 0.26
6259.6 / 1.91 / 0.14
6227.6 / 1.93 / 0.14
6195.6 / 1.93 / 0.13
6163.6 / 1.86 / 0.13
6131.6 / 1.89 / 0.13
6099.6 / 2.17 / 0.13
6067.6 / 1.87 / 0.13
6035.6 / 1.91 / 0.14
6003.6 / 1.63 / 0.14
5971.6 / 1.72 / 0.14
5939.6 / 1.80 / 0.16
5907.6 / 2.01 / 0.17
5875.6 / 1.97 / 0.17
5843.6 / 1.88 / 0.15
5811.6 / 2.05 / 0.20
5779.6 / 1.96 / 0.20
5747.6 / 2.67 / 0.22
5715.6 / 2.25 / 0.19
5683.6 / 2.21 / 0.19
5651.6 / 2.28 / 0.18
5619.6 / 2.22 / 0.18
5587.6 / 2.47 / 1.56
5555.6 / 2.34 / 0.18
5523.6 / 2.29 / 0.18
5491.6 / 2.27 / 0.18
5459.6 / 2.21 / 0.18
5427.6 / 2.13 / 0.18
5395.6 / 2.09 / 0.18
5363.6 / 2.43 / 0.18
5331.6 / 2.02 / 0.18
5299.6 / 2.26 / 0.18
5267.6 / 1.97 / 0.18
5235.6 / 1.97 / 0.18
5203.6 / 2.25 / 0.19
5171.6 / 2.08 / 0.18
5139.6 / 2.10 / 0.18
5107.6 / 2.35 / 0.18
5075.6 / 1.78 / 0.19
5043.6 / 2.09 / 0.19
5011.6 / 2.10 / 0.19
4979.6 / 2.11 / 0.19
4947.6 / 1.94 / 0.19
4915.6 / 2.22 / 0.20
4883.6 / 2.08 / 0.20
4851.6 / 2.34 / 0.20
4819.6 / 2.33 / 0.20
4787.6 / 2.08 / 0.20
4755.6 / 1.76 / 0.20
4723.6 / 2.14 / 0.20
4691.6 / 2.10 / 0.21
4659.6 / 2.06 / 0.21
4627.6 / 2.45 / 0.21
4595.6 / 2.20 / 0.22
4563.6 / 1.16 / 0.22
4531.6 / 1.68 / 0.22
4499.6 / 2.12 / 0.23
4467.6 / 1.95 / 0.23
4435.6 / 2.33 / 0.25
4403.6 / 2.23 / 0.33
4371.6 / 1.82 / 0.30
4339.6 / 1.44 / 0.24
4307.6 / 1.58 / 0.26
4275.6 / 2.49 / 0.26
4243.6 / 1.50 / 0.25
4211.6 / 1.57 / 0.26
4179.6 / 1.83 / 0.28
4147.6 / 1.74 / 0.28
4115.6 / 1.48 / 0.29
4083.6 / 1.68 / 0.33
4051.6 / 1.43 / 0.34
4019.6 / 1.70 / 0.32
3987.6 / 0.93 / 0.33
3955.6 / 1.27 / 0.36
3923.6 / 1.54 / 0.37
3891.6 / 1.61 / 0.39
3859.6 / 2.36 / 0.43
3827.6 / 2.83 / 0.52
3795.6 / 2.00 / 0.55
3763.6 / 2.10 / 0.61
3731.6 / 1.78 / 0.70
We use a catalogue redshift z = 0.149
